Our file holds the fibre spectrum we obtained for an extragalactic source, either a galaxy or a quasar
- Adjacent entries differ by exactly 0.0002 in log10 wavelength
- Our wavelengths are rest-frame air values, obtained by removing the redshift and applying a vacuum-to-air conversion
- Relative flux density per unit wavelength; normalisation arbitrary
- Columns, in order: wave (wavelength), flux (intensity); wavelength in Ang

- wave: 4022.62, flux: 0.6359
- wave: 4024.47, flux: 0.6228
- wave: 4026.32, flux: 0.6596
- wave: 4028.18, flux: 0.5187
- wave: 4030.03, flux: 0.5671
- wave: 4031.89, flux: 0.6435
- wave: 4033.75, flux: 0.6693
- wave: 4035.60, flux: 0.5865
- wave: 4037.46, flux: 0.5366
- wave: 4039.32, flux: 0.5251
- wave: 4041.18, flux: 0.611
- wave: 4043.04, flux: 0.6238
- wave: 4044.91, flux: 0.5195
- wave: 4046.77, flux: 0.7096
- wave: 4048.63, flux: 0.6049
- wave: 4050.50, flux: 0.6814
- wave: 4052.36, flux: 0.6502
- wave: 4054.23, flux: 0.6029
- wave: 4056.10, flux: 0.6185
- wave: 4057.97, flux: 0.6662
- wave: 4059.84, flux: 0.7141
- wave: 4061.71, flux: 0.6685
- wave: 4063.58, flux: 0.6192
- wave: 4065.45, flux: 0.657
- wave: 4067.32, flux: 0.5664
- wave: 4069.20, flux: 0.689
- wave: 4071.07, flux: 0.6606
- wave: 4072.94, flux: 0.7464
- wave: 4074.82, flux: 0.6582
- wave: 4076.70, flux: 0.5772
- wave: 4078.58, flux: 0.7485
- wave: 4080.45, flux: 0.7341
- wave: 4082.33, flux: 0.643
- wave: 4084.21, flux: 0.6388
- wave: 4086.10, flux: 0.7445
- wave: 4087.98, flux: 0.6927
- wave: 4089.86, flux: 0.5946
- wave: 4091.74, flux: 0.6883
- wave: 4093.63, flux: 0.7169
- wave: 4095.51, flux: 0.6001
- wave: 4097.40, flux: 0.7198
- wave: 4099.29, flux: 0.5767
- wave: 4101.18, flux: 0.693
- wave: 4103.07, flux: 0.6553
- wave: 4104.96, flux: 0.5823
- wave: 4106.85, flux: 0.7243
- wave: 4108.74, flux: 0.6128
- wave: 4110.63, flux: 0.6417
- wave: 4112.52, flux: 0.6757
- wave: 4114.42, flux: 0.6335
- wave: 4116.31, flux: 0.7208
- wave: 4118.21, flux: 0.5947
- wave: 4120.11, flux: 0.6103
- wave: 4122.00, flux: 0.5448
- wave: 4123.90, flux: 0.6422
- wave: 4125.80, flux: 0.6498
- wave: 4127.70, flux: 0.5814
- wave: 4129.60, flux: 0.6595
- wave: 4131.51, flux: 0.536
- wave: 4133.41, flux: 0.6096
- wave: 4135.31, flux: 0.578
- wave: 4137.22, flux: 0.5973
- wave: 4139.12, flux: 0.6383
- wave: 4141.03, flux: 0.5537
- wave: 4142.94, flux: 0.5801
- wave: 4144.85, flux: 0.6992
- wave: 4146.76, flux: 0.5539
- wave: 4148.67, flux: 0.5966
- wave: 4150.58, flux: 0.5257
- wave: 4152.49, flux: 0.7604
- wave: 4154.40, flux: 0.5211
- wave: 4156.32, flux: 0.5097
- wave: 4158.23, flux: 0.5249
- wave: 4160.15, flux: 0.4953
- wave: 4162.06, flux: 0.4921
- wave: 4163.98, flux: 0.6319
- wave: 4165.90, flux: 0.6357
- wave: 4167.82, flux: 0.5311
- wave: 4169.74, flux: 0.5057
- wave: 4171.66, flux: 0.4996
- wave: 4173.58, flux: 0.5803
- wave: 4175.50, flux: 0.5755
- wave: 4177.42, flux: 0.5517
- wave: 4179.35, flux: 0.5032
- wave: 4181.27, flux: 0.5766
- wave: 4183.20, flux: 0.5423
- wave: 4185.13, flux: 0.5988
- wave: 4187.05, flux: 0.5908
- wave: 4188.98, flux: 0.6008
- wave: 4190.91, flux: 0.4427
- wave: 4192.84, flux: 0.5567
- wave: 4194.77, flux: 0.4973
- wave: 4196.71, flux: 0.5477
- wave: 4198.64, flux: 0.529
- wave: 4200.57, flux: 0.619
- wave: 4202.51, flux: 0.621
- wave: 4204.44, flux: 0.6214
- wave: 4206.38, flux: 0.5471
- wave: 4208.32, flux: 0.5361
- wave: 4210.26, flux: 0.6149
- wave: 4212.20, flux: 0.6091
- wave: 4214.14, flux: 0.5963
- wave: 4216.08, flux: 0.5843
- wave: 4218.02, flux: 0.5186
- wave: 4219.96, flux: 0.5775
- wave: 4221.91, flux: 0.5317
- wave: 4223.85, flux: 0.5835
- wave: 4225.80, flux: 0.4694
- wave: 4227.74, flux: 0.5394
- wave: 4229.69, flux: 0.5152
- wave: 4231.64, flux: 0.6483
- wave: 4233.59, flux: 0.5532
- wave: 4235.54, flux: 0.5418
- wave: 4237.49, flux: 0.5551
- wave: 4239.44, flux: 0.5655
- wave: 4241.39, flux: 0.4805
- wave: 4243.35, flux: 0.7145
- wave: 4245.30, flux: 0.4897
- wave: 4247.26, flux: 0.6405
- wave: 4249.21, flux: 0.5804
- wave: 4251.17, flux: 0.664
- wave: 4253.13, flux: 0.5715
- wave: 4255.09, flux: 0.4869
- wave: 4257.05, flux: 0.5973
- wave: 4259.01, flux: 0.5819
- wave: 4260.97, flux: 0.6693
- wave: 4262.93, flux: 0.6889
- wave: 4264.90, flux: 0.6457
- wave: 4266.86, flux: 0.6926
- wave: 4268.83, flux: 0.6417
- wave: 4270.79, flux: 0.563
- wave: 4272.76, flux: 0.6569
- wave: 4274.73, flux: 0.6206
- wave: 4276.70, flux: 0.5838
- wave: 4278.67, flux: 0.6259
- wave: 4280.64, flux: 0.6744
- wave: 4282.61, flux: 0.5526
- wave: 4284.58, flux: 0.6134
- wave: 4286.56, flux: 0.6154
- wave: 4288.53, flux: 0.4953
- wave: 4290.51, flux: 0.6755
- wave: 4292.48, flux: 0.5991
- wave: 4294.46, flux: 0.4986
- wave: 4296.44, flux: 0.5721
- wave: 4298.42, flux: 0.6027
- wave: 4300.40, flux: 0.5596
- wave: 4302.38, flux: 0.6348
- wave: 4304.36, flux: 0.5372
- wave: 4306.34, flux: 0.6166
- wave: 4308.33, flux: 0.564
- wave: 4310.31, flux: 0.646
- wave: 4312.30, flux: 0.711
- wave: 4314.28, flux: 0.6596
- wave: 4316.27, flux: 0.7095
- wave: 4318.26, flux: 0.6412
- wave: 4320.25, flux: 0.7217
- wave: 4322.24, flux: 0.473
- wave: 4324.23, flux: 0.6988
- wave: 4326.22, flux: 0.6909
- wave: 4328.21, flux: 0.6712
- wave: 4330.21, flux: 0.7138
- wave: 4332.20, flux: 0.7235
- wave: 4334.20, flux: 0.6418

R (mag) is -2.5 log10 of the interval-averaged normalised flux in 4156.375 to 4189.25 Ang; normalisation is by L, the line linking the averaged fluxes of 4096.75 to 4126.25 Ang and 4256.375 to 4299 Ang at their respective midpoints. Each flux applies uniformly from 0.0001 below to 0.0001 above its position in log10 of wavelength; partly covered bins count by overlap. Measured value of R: 0.14 mag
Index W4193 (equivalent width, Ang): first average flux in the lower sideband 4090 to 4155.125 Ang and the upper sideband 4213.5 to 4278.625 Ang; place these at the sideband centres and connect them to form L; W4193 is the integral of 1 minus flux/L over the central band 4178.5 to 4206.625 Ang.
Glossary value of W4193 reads 2.0 Ang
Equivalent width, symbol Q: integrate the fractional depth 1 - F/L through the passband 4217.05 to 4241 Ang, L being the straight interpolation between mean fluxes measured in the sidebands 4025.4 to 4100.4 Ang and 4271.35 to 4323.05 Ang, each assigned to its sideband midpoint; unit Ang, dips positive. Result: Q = 2.7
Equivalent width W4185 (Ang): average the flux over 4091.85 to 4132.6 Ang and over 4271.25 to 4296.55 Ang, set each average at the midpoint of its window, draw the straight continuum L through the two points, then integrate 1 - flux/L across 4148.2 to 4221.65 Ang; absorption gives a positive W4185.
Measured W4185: 7.0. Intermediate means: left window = 0.638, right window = 0.599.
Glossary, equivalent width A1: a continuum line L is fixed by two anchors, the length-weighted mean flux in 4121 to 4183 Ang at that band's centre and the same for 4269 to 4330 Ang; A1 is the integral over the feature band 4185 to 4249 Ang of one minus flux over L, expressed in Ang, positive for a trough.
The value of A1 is 3.2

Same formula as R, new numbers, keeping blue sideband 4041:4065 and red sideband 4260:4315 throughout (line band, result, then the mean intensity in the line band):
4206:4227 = 0.11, 0.561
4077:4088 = -0.09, 0.694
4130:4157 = 0.07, 0.592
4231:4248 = 0.08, 0.574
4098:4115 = -0.02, 0.646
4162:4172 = 0.13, 0.557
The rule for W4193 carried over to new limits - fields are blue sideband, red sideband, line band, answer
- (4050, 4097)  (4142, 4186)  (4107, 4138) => -0.5 Ang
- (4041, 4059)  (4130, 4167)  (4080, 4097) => -1.7 Ang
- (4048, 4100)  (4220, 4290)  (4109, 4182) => 5.3 Ang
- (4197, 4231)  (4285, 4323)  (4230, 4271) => -1.0 Ang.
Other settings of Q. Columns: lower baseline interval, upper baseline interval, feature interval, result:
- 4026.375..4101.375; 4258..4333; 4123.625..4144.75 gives 1.1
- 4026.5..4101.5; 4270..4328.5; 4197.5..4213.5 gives 1.0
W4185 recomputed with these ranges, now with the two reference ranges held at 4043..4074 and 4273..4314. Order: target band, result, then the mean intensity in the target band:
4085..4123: -0.7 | 0.651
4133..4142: 0.5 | 0.594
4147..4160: 1.3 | 0.567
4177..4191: 1.5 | 0.558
